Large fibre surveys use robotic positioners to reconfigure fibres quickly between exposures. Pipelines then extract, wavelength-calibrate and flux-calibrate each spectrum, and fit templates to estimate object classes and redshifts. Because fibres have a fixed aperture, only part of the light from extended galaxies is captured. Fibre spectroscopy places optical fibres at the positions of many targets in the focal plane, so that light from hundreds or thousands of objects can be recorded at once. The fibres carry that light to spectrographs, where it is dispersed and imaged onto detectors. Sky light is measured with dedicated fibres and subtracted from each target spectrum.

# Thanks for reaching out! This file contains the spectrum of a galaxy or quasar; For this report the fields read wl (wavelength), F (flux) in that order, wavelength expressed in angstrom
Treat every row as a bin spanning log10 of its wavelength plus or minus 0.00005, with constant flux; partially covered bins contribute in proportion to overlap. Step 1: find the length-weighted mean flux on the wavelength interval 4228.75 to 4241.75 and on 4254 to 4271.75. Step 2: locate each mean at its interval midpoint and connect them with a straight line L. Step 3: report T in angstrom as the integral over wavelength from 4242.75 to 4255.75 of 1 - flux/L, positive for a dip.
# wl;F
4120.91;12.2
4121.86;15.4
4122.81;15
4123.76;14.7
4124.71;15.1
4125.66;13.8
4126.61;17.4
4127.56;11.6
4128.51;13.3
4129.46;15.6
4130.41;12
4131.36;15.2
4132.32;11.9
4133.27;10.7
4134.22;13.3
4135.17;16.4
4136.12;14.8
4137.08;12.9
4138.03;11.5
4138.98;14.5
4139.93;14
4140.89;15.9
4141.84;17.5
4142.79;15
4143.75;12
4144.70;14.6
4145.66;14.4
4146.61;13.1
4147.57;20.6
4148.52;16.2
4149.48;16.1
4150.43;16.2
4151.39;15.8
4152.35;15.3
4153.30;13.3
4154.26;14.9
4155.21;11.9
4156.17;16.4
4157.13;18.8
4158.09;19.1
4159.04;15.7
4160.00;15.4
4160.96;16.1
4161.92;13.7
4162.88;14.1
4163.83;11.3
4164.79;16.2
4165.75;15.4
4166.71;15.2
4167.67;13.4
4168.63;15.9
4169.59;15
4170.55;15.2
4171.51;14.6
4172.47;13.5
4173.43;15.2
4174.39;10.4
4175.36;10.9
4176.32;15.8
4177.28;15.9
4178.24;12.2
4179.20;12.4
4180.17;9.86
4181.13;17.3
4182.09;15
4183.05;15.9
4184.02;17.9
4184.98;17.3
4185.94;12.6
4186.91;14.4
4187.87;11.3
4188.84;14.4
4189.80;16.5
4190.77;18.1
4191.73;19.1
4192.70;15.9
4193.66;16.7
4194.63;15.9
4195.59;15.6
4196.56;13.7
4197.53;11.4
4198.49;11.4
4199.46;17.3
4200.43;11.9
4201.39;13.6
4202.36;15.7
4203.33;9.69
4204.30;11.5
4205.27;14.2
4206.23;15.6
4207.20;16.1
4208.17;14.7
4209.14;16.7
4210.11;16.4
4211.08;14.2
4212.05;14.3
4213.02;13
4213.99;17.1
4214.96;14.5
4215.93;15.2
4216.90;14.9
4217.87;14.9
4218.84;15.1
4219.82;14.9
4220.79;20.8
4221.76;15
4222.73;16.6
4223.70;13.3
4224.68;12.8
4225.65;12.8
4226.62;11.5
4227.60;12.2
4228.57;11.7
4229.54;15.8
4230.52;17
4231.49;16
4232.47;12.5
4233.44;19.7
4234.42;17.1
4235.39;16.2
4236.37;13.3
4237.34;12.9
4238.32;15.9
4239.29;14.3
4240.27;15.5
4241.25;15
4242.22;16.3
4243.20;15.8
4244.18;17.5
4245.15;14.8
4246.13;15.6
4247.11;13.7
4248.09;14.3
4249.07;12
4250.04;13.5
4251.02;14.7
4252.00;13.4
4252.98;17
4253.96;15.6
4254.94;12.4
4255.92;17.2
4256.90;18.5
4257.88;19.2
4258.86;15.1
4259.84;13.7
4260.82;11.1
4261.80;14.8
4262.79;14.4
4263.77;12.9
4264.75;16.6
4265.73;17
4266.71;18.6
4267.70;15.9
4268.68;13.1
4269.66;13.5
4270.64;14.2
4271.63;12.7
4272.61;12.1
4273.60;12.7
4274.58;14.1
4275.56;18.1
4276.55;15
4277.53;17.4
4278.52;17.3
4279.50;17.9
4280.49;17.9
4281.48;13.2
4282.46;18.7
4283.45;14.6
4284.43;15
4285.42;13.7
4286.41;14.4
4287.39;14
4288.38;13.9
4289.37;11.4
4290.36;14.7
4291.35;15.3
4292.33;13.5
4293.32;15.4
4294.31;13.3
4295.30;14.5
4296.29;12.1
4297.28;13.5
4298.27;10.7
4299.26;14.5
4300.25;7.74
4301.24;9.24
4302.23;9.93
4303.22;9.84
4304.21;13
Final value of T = 0.5 angstrom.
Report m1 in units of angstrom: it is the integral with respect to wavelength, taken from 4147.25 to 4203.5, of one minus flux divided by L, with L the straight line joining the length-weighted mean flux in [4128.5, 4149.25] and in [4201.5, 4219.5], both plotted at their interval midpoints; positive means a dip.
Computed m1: -1.4 angstrom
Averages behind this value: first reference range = 14.4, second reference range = 14.6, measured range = 14.9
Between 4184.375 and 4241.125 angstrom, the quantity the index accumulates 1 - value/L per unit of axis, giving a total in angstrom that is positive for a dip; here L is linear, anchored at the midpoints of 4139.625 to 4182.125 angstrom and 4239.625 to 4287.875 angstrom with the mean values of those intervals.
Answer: 0.62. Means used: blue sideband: 14.8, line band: 14.8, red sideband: 15.1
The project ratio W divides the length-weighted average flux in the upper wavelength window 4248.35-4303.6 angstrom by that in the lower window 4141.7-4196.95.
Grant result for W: 0.95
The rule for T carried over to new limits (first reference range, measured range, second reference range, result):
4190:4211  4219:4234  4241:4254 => 0.03 angstrom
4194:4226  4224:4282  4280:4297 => -1.85 angstrom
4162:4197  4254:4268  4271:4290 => -0.59 angstrom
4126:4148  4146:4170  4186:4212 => -1.69 angstrom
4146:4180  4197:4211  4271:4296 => 0.76 angstrom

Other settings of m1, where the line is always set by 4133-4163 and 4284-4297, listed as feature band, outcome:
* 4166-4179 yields 0.7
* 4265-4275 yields -0.3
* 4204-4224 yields -1.0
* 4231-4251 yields -1.1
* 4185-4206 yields 0.4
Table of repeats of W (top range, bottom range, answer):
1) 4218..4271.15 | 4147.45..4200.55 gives 1.00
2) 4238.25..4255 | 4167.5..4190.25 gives 1.04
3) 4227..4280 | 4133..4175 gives 1.02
